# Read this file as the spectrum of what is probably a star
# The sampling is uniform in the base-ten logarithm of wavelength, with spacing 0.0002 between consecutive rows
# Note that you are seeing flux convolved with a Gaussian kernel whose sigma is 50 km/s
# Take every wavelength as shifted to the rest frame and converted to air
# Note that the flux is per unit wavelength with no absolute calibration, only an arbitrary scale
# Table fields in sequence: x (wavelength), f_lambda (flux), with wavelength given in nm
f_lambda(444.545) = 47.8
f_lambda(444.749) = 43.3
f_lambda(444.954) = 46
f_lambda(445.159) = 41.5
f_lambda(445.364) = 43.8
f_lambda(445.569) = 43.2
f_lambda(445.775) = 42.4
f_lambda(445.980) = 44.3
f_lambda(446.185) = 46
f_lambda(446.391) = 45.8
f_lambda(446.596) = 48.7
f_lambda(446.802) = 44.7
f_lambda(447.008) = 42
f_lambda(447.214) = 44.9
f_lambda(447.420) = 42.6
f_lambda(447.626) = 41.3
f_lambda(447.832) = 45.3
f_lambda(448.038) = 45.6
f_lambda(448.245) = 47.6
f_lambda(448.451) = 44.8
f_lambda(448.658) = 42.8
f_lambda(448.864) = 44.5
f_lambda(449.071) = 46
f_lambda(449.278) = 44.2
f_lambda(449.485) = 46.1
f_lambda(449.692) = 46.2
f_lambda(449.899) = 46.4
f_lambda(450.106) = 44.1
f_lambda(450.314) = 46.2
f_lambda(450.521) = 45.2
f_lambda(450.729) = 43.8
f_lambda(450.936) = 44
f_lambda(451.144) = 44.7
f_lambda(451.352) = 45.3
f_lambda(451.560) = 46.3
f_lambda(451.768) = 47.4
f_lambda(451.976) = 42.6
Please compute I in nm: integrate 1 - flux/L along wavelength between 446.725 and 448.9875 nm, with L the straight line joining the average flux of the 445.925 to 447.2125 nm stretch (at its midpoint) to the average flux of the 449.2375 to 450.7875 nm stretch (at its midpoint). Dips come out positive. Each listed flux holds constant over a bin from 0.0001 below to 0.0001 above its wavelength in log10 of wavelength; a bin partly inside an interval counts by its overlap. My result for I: 0.05 nm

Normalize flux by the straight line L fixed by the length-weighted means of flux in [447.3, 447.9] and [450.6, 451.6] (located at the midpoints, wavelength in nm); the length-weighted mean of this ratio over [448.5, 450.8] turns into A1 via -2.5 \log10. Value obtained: -0.03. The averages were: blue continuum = 43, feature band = 45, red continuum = 44.7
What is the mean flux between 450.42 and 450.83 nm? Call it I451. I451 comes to 44.4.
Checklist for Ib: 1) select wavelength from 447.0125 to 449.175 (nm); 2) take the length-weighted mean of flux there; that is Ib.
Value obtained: 44.4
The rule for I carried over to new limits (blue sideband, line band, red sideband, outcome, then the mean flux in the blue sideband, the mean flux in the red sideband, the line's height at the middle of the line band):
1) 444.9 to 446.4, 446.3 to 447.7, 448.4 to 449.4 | -0.005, 44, 44.5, 44.2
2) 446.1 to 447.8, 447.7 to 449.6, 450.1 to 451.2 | -0.024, 44.5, 44.7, 44.6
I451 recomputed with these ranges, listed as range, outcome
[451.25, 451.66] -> 45.8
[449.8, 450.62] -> 45.5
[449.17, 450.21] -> 45.4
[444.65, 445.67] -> 43.6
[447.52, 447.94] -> 43.4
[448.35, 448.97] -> 44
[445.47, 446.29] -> 44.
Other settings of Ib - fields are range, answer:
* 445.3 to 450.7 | 44.8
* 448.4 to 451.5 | 45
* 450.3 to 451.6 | 44.9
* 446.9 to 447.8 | 42.9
